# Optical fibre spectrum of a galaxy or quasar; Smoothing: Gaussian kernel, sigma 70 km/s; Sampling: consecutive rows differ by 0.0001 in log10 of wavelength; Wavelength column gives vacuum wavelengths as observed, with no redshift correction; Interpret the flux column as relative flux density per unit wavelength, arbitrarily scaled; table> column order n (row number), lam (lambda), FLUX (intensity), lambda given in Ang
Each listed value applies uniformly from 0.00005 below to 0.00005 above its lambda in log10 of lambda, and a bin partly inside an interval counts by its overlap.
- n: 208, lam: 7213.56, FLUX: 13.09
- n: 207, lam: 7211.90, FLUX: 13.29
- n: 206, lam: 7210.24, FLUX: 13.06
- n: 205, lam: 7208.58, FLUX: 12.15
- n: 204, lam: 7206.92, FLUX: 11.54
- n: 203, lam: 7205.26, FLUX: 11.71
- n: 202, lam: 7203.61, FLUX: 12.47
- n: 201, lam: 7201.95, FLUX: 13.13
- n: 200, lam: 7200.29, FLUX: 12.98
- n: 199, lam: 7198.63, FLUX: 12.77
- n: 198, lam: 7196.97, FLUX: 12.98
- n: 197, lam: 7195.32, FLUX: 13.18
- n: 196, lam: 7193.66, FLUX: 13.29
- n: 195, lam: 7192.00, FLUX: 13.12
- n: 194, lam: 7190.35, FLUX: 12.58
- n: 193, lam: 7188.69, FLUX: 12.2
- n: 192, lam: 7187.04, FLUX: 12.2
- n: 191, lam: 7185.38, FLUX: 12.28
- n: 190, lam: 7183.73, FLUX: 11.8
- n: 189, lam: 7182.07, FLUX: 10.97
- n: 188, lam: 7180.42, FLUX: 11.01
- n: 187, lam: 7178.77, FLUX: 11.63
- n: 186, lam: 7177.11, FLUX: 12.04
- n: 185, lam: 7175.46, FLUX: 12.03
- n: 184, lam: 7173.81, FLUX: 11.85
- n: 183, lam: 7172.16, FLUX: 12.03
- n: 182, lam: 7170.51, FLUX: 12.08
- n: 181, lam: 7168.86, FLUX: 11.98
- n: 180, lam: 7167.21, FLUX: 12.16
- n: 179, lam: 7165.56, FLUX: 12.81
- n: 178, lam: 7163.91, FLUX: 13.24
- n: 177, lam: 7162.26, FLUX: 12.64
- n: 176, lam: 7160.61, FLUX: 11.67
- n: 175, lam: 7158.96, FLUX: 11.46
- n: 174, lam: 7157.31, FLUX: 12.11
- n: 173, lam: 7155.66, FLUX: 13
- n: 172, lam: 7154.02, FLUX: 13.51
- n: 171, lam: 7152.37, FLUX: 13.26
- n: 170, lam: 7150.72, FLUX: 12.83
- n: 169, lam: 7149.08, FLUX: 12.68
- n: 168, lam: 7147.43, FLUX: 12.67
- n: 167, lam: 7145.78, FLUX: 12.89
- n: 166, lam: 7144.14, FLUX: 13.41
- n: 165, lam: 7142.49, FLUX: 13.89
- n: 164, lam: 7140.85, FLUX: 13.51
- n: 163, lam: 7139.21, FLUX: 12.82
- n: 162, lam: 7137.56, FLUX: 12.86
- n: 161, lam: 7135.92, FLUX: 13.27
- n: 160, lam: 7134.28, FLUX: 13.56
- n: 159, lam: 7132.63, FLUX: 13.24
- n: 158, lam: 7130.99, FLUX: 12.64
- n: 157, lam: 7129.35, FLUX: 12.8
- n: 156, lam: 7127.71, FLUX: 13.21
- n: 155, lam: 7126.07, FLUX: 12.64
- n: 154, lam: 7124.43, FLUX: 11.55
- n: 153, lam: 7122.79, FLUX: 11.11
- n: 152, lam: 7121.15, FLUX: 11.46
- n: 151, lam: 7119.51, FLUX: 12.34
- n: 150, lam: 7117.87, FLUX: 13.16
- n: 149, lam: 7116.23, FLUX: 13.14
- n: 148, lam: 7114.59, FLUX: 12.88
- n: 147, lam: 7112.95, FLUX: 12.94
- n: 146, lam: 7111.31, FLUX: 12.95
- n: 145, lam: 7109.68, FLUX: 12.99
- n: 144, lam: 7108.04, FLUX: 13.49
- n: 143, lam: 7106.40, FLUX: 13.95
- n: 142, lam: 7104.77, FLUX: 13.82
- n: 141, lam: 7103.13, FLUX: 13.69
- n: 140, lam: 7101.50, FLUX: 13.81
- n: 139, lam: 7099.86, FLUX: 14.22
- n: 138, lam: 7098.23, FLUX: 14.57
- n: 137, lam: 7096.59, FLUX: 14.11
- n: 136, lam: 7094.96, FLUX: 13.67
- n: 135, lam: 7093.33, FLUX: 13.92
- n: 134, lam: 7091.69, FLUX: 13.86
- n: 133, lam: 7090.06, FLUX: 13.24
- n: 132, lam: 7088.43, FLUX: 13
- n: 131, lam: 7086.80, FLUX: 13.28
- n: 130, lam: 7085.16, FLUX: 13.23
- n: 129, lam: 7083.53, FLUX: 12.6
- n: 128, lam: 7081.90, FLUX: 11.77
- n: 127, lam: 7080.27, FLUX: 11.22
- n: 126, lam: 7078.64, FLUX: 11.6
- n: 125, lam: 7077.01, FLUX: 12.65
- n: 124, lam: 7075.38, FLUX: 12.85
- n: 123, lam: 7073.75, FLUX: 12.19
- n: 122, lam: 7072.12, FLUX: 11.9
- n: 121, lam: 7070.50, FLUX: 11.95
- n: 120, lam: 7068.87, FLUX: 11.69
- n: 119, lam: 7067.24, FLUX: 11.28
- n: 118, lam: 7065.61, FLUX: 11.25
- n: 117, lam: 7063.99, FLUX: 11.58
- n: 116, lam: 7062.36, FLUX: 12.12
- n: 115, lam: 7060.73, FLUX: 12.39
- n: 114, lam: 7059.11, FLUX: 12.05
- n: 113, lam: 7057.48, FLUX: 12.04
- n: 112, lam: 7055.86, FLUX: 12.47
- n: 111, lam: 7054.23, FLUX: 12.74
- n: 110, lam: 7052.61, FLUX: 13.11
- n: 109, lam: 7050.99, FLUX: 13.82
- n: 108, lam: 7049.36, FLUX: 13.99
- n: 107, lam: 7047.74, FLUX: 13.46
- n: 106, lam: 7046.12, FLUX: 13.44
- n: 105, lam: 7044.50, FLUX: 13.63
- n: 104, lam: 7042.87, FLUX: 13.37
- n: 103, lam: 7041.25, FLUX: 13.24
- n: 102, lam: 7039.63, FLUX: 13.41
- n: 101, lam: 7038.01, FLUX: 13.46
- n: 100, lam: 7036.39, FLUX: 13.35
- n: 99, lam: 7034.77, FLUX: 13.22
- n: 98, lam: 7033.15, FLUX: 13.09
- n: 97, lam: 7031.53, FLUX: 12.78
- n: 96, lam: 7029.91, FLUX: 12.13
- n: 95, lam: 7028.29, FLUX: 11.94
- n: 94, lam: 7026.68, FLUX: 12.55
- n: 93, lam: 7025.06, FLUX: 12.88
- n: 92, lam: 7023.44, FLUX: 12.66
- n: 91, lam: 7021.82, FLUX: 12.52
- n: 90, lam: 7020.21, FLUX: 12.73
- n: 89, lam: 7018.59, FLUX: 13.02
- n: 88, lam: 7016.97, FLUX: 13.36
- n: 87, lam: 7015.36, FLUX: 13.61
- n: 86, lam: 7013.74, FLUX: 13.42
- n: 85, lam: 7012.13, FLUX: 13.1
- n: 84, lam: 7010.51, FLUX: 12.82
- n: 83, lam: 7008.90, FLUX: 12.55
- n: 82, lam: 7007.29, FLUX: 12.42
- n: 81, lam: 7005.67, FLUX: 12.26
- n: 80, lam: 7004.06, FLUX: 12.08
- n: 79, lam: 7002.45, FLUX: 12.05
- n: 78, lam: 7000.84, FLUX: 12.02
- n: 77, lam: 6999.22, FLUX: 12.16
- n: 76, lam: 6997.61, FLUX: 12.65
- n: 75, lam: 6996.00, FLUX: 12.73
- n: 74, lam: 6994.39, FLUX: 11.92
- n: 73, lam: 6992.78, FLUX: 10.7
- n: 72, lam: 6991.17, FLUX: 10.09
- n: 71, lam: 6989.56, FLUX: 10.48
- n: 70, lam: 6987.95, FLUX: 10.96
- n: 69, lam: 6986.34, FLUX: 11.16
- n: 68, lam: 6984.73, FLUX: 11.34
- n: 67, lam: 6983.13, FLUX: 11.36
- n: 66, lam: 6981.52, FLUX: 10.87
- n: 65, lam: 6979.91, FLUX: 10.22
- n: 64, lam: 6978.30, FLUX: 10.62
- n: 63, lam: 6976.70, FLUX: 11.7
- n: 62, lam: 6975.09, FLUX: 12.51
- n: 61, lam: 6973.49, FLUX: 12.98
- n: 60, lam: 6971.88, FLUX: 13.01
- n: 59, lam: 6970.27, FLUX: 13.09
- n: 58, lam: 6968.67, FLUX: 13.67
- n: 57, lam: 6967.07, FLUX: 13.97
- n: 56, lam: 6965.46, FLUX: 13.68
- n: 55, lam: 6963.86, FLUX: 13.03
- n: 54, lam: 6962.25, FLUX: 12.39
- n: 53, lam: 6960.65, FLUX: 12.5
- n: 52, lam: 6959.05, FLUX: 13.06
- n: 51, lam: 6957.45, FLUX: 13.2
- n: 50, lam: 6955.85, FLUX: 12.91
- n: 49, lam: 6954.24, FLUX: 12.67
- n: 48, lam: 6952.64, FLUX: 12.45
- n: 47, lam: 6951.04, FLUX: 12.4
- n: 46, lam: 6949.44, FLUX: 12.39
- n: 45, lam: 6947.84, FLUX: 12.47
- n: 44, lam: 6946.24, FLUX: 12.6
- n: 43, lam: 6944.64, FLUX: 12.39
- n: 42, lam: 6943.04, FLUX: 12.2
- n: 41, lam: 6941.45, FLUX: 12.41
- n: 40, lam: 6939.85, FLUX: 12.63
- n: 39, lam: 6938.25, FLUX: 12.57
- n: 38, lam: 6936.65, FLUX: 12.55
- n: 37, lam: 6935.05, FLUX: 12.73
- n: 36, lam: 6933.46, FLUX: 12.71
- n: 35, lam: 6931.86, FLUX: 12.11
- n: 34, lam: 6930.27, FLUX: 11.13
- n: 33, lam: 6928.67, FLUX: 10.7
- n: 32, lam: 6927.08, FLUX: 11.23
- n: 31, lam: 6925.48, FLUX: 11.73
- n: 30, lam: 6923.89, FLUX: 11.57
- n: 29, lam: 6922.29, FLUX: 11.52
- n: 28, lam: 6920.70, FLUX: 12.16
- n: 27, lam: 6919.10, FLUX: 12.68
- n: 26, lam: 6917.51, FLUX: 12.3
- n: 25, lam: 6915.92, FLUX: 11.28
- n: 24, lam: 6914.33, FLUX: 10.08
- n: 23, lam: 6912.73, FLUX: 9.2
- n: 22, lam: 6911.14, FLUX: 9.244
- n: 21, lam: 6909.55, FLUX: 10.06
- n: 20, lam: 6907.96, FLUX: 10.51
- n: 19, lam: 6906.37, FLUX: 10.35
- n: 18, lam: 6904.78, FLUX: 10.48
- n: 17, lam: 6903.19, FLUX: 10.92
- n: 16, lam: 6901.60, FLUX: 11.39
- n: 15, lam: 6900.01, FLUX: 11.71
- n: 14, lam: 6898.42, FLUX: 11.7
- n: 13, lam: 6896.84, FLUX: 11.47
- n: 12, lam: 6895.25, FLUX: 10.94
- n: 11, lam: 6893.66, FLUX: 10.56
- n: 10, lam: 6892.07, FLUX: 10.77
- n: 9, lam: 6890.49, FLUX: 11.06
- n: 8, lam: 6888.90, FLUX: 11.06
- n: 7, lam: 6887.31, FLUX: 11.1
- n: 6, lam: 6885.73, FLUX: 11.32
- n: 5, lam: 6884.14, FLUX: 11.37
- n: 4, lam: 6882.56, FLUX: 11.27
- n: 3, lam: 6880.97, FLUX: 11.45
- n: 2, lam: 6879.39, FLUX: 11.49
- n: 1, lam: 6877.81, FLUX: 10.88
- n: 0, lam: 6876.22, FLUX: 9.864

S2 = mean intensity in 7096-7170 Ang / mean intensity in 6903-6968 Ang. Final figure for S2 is 1.1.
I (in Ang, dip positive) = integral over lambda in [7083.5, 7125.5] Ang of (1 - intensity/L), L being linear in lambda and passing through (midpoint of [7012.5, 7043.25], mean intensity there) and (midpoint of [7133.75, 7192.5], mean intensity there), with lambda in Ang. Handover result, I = -1.6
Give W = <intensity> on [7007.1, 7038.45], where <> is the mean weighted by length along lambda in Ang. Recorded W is 12.9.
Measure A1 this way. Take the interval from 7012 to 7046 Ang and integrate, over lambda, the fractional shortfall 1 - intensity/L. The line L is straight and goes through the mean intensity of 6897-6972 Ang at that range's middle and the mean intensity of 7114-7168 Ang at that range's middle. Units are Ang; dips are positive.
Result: -1.9 Ang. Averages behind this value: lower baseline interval 12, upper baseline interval 12.7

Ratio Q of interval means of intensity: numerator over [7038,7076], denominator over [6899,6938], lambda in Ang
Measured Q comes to 1.1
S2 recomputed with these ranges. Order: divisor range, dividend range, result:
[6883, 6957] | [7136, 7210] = 1.08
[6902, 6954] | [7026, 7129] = 1.10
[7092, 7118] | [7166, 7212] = 0.90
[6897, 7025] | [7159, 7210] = 1.02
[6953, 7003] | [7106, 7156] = 1.07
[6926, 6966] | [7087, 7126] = 1.06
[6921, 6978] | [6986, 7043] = 1.00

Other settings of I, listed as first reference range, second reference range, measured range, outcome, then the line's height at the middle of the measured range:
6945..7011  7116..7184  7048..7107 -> -2.17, 12.4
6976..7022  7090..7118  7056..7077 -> 1.66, 13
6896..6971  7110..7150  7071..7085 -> 0.50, 12.6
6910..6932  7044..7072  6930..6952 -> -2.03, 11.4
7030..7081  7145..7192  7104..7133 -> -0.82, 12.4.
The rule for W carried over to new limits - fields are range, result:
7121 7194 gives 12.5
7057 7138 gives 12.8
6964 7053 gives 12.5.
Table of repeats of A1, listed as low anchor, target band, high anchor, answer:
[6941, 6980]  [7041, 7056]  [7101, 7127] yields -0.7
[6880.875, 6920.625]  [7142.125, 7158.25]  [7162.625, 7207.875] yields -1.1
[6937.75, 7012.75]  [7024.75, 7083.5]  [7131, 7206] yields -0.9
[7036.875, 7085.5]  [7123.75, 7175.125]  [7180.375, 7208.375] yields -1.1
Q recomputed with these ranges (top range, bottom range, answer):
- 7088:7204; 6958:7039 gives 1.03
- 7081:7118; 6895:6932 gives 1.21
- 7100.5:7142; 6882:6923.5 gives 1.18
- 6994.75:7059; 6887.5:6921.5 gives 1.17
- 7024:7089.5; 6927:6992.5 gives 1.04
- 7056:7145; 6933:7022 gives 1.04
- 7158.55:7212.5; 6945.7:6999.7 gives 1.01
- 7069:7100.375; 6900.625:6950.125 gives 1.12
